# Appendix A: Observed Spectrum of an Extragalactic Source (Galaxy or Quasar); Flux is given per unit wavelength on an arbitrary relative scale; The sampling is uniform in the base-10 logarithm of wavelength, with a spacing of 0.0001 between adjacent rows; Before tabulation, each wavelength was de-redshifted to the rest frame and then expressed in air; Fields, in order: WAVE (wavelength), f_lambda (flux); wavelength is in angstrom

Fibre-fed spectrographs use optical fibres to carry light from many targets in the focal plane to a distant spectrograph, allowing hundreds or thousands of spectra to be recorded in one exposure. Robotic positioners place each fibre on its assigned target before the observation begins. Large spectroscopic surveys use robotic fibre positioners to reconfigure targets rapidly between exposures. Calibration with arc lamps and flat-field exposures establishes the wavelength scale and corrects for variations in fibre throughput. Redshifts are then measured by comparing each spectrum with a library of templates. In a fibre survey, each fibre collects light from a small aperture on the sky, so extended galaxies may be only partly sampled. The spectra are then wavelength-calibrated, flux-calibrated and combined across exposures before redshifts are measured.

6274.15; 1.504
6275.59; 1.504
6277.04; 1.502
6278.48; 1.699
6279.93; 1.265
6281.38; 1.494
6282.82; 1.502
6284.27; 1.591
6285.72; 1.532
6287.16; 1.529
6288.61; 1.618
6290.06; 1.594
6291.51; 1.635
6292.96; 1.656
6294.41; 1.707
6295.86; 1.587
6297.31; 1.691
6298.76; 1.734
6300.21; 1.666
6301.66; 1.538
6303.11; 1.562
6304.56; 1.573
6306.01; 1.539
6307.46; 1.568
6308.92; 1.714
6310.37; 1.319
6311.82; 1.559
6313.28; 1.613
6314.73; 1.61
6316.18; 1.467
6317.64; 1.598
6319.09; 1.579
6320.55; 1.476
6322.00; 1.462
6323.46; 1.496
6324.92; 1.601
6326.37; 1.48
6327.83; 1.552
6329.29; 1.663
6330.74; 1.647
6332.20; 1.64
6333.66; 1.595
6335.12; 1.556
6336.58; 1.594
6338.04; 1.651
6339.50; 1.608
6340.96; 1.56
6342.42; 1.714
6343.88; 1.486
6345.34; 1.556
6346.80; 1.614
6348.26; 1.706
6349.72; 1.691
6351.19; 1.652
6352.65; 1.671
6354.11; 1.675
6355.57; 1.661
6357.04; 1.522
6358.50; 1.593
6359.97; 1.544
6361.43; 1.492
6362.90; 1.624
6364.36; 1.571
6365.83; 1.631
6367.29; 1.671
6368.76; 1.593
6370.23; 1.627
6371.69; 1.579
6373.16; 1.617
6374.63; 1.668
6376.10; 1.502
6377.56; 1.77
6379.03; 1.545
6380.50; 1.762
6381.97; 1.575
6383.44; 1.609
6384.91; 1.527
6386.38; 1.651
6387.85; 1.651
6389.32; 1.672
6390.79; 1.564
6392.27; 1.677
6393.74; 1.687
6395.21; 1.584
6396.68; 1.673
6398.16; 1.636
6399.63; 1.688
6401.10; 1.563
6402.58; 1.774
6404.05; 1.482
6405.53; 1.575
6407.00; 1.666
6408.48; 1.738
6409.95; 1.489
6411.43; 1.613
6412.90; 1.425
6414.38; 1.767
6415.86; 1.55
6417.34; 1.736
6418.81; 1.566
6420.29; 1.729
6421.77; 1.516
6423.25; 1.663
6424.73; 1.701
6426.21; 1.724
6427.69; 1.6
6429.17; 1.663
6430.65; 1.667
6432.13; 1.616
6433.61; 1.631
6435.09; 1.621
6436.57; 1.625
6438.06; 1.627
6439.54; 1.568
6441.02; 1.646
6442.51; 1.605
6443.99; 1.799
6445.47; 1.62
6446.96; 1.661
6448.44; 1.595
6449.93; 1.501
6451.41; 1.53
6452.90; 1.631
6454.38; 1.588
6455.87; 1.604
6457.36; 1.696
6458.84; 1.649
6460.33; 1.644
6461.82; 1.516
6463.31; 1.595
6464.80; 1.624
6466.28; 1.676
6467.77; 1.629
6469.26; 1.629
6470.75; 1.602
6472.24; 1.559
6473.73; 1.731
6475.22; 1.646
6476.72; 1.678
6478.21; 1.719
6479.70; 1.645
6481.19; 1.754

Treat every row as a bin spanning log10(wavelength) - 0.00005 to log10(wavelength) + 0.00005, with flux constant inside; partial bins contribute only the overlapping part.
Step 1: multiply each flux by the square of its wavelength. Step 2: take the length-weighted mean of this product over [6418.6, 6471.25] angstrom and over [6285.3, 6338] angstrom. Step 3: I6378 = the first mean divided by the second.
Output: 1.07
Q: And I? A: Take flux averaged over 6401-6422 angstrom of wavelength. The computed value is 1.62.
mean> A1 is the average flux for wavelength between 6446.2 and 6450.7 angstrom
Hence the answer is 1.59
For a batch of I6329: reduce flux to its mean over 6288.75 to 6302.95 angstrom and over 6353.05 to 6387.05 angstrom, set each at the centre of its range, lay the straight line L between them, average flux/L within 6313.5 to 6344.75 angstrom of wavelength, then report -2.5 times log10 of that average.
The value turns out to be 0.04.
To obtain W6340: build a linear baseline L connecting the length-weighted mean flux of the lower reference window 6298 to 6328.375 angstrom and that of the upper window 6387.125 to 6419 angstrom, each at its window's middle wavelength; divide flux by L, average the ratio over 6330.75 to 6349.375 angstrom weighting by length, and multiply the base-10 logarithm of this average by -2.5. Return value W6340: -0.02 mag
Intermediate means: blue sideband 1.56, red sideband 1.63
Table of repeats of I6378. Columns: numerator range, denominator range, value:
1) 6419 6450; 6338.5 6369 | 1.04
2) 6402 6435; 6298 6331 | 1.08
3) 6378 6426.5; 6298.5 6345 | 1.06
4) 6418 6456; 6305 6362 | 1.06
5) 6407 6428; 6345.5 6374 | 1.03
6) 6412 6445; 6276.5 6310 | 1.08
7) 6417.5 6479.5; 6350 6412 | 1.03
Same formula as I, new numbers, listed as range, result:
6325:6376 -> 1.61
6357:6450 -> 1.62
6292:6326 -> 1.58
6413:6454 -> 1.63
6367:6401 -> 1.63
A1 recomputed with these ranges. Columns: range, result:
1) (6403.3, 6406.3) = 1.53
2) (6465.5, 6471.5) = 1.64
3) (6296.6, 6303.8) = 1.64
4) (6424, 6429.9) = 1.67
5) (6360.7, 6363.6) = 1.56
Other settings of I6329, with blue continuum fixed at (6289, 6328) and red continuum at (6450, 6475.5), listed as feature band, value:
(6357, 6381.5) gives -0.01 mag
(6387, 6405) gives -0.02 mag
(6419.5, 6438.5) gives -0.02 mag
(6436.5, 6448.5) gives -0.02 mag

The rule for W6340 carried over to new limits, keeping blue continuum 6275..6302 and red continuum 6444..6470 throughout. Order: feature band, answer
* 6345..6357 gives -0.04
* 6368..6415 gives -0.01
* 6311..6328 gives 0.03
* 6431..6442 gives -0.01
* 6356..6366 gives 0.02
